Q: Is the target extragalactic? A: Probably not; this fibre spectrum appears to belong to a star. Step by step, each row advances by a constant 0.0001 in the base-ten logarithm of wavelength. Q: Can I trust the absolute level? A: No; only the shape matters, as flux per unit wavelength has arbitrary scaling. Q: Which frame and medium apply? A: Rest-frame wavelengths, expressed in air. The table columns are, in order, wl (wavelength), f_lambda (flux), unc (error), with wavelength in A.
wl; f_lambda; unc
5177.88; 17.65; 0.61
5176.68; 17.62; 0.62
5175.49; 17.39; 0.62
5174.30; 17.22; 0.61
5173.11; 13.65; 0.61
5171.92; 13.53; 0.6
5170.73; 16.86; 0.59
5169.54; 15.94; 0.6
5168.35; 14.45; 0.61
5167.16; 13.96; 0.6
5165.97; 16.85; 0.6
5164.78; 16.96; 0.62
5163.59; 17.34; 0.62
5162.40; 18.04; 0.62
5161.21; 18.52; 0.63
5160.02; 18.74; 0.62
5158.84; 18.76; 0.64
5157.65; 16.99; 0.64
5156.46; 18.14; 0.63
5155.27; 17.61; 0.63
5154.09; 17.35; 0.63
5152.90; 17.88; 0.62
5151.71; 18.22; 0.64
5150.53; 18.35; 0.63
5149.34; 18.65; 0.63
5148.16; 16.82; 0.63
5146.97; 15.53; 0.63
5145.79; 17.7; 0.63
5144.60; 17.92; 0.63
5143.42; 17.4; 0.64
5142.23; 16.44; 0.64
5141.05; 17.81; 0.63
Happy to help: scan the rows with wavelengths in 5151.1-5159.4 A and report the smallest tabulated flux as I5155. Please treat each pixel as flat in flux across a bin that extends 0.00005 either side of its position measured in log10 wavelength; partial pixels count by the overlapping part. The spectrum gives 16.99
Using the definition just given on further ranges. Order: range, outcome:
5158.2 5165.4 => 16.96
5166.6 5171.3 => 13.96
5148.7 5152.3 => 18.22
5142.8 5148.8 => 15.53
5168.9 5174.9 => 13.53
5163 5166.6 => 16.85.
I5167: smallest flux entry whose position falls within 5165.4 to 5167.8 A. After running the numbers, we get 13.96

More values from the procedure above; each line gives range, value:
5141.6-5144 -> 16.44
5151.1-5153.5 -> 17.88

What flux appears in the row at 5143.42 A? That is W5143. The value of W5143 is 17.4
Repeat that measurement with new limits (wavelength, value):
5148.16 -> 16.82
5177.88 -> 17.65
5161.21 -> 18.52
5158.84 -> 18.76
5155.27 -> 17.61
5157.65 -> 16.99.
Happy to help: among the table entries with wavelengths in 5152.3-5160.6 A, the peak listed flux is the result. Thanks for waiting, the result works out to 18.76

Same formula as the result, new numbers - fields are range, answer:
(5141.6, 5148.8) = 17.92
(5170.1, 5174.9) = 17.22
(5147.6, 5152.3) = 18.65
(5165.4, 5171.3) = 16.86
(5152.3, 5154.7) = 17.88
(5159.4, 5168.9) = 18.74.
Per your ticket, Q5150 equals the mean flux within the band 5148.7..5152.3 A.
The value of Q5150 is 18.4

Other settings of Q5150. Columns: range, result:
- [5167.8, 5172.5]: 15.2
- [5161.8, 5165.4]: 17.4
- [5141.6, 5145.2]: 17.2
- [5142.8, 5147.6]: 17.1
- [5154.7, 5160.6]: 18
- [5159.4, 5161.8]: 18.7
